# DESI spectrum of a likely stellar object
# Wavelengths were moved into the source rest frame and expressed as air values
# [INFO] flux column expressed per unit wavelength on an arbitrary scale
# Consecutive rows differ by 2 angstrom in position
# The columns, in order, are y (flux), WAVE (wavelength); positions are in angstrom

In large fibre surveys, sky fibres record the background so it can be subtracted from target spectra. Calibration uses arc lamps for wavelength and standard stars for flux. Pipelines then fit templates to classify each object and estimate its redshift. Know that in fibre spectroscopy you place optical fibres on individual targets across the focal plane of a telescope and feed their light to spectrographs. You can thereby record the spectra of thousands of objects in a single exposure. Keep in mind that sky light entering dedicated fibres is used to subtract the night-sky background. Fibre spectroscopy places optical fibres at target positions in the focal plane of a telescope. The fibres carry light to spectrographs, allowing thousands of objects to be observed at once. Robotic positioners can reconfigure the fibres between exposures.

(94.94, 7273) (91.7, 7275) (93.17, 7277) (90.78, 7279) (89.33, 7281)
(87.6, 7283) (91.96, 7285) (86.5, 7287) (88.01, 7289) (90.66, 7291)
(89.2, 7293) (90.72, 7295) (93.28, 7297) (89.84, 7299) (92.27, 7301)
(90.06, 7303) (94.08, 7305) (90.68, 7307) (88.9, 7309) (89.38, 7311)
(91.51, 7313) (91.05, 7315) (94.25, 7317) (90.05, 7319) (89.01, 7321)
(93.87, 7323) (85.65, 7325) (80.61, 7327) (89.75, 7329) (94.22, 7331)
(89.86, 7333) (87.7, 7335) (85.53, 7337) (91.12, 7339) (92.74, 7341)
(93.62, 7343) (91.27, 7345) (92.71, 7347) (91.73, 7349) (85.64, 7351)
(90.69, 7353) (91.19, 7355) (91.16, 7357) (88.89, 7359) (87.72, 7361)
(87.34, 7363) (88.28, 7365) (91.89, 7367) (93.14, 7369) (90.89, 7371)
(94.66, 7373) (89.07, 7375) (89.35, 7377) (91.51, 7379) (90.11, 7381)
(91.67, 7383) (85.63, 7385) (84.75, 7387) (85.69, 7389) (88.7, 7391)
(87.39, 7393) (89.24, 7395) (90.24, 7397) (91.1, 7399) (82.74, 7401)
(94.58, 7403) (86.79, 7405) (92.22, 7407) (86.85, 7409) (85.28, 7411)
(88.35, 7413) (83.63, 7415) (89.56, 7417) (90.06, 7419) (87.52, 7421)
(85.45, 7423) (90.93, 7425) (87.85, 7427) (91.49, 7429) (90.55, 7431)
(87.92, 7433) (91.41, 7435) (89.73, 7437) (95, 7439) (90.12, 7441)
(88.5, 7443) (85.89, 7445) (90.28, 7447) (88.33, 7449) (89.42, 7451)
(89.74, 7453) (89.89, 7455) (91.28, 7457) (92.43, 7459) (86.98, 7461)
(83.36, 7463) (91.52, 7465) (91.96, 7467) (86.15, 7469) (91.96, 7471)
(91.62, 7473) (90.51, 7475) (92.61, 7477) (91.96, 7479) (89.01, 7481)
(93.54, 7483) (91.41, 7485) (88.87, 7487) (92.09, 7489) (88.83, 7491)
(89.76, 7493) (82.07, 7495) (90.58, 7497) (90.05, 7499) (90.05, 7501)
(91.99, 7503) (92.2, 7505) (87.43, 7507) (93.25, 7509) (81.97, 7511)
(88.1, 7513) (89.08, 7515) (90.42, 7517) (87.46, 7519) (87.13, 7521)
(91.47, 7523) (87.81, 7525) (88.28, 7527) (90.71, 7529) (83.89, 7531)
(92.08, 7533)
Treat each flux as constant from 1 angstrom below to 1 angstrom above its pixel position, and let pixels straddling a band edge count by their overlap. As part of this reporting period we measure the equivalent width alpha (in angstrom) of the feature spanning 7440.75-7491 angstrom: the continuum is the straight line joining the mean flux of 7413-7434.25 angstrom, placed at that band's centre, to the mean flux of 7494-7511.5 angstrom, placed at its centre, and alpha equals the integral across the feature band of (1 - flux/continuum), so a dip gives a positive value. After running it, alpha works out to -0.7 angstrom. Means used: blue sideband 88.5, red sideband 89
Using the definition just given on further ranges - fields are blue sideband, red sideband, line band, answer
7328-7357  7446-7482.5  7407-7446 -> 0.6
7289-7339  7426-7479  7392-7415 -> 0.4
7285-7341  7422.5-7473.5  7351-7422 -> 0.6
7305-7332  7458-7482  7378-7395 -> 0.3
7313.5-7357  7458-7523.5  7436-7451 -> 0.0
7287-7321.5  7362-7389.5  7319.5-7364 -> 0.2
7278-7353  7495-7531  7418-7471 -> 0.0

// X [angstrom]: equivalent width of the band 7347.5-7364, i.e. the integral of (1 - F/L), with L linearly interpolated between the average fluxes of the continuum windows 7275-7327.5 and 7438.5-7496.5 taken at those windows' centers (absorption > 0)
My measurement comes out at 0.1 angstrom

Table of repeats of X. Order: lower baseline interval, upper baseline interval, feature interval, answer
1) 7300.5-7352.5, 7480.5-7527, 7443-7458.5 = 0.0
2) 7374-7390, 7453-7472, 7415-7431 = 0.0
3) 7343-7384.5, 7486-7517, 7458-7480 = -0.2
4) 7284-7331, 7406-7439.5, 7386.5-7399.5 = 0.2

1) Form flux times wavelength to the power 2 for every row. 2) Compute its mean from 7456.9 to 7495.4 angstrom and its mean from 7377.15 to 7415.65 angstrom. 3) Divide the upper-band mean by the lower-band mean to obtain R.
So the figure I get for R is 1.0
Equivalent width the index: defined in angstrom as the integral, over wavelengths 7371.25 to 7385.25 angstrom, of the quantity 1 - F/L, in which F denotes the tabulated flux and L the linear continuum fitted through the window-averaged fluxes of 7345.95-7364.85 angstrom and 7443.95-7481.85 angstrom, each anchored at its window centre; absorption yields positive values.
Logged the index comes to -0.1 angstrom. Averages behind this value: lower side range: 89.6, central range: 90.6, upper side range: 89.7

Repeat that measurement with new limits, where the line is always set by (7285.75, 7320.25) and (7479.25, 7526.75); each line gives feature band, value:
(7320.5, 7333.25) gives 0.2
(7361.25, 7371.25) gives 0.0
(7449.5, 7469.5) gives 0.1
